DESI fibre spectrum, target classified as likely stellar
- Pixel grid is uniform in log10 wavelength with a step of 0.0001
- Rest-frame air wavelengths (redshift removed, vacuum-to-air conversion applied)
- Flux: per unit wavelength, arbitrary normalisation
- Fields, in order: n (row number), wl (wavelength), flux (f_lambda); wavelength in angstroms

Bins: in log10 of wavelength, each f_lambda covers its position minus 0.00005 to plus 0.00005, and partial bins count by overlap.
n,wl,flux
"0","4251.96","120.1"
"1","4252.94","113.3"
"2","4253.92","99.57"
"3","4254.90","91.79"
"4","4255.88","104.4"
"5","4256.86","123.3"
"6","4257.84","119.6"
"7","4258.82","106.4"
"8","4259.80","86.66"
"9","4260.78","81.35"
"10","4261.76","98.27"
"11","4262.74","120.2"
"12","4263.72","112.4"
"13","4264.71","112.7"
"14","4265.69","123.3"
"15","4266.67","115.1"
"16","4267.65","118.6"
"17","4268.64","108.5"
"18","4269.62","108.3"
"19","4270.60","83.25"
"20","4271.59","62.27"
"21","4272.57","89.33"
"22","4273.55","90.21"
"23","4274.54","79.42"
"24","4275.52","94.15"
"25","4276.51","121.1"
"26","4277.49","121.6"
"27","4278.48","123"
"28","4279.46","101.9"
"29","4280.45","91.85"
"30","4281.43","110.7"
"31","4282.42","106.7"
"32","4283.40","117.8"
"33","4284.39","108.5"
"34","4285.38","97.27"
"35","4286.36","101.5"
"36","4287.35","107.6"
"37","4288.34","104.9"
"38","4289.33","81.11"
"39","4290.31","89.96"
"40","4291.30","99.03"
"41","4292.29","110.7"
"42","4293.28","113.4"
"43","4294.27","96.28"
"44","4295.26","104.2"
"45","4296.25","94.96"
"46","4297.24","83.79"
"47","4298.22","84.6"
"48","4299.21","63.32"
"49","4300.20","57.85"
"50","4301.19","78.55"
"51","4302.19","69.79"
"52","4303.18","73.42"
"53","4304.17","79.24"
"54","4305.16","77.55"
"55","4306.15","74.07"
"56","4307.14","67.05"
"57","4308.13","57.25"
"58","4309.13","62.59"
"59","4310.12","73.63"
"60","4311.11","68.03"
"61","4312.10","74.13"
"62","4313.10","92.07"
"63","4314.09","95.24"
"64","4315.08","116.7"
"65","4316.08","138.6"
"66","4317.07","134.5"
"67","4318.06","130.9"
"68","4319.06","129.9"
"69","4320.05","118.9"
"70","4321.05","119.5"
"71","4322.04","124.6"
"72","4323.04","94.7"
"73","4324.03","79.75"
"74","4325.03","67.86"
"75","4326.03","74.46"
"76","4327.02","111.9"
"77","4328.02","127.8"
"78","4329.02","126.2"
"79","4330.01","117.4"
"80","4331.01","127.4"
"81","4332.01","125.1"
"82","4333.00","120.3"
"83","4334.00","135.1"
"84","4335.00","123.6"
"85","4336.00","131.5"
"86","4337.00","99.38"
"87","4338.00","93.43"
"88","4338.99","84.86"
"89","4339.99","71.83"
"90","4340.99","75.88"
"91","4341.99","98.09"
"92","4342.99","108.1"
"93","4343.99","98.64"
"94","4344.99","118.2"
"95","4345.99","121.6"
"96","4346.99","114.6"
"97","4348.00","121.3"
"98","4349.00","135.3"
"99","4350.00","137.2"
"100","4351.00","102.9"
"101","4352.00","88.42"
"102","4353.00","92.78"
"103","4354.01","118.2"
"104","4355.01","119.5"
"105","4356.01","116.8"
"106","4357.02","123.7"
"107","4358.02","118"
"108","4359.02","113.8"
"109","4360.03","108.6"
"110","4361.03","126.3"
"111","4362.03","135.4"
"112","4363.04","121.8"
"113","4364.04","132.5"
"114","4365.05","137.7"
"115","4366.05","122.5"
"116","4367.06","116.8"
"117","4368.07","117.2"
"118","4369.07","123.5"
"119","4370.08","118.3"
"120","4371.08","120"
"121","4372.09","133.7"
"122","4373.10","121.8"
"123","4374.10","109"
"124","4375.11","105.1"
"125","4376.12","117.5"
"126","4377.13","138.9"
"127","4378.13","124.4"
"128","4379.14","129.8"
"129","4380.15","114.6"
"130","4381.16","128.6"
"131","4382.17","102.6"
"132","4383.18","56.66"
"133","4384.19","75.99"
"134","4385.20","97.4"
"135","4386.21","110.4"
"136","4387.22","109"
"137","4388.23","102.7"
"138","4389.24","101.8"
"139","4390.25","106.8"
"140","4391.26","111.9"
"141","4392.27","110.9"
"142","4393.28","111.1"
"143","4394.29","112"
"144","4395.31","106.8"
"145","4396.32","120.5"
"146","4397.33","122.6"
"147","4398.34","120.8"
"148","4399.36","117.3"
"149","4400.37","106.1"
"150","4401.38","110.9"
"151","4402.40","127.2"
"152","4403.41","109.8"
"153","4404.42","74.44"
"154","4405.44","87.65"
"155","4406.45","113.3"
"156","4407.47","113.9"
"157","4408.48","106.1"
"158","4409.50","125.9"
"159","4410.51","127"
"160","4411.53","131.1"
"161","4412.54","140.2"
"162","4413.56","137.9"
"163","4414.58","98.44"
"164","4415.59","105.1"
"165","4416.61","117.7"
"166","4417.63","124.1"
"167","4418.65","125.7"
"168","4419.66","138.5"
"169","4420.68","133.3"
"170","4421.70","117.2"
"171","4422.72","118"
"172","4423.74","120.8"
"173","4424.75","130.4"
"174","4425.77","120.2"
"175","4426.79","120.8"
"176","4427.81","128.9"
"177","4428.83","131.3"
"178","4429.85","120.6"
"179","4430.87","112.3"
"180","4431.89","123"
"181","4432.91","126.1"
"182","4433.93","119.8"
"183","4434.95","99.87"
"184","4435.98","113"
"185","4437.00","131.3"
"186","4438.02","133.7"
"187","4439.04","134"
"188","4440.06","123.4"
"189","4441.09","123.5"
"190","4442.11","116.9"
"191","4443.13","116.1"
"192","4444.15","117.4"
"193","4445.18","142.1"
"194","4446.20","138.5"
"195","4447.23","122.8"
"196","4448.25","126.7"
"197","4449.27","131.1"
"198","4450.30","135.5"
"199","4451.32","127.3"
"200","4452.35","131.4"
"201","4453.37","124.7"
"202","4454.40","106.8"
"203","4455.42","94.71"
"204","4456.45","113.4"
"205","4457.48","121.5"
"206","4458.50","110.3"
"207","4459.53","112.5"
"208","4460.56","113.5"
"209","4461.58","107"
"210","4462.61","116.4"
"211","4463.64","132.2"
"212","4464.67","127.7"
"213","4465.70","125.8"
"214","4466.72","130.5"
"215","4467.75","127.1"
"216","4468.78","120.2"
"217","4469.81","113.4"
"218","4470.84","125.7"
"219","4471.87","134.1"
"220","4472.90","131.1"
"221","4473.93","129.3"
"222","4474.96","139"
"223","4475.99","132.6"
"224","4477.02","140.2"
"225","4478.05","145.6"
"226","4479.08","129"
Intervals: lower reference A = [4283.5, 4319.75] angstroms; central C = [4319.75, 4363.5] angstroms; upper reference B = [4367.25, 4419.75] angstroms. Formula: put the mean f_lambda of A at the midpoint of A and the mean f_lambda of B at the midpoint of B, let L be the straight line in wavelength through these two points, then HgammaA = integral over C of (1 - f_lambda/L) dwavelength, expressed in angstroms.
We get -4.20 angstroms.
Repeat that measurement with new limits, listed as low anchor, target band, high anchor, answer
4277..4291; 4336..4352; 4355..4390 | 0.91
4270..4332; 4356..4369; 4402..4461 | -1.78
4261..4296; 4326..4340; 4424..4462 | -0.58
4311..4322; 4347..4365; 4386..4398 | -1.13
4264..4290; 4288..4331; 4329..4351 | 5.46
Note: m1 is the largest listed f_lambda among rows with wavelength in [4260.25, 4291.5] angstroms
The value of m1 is 123.3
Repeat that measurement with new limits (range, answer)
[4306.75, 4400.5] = 138.9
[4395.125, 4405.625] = 127.2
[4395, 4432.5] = 140.2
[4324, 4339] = 135.1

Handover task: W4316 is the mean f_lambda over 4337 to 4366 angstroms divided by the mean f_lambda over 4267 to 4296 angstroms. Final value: 1.1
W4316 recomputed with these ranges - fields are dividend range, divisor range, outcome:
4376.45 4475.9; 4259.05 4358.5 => 1.17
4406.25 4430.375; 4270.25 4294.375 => 1.23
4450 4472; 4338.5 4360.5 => 1.11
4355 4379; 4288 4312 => 1.49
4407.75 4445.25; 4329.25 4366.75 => 1.07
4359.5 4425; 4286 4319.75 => 1.28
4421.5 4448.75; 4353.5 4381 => 1.01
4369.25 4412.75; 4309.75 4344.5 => 1.06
